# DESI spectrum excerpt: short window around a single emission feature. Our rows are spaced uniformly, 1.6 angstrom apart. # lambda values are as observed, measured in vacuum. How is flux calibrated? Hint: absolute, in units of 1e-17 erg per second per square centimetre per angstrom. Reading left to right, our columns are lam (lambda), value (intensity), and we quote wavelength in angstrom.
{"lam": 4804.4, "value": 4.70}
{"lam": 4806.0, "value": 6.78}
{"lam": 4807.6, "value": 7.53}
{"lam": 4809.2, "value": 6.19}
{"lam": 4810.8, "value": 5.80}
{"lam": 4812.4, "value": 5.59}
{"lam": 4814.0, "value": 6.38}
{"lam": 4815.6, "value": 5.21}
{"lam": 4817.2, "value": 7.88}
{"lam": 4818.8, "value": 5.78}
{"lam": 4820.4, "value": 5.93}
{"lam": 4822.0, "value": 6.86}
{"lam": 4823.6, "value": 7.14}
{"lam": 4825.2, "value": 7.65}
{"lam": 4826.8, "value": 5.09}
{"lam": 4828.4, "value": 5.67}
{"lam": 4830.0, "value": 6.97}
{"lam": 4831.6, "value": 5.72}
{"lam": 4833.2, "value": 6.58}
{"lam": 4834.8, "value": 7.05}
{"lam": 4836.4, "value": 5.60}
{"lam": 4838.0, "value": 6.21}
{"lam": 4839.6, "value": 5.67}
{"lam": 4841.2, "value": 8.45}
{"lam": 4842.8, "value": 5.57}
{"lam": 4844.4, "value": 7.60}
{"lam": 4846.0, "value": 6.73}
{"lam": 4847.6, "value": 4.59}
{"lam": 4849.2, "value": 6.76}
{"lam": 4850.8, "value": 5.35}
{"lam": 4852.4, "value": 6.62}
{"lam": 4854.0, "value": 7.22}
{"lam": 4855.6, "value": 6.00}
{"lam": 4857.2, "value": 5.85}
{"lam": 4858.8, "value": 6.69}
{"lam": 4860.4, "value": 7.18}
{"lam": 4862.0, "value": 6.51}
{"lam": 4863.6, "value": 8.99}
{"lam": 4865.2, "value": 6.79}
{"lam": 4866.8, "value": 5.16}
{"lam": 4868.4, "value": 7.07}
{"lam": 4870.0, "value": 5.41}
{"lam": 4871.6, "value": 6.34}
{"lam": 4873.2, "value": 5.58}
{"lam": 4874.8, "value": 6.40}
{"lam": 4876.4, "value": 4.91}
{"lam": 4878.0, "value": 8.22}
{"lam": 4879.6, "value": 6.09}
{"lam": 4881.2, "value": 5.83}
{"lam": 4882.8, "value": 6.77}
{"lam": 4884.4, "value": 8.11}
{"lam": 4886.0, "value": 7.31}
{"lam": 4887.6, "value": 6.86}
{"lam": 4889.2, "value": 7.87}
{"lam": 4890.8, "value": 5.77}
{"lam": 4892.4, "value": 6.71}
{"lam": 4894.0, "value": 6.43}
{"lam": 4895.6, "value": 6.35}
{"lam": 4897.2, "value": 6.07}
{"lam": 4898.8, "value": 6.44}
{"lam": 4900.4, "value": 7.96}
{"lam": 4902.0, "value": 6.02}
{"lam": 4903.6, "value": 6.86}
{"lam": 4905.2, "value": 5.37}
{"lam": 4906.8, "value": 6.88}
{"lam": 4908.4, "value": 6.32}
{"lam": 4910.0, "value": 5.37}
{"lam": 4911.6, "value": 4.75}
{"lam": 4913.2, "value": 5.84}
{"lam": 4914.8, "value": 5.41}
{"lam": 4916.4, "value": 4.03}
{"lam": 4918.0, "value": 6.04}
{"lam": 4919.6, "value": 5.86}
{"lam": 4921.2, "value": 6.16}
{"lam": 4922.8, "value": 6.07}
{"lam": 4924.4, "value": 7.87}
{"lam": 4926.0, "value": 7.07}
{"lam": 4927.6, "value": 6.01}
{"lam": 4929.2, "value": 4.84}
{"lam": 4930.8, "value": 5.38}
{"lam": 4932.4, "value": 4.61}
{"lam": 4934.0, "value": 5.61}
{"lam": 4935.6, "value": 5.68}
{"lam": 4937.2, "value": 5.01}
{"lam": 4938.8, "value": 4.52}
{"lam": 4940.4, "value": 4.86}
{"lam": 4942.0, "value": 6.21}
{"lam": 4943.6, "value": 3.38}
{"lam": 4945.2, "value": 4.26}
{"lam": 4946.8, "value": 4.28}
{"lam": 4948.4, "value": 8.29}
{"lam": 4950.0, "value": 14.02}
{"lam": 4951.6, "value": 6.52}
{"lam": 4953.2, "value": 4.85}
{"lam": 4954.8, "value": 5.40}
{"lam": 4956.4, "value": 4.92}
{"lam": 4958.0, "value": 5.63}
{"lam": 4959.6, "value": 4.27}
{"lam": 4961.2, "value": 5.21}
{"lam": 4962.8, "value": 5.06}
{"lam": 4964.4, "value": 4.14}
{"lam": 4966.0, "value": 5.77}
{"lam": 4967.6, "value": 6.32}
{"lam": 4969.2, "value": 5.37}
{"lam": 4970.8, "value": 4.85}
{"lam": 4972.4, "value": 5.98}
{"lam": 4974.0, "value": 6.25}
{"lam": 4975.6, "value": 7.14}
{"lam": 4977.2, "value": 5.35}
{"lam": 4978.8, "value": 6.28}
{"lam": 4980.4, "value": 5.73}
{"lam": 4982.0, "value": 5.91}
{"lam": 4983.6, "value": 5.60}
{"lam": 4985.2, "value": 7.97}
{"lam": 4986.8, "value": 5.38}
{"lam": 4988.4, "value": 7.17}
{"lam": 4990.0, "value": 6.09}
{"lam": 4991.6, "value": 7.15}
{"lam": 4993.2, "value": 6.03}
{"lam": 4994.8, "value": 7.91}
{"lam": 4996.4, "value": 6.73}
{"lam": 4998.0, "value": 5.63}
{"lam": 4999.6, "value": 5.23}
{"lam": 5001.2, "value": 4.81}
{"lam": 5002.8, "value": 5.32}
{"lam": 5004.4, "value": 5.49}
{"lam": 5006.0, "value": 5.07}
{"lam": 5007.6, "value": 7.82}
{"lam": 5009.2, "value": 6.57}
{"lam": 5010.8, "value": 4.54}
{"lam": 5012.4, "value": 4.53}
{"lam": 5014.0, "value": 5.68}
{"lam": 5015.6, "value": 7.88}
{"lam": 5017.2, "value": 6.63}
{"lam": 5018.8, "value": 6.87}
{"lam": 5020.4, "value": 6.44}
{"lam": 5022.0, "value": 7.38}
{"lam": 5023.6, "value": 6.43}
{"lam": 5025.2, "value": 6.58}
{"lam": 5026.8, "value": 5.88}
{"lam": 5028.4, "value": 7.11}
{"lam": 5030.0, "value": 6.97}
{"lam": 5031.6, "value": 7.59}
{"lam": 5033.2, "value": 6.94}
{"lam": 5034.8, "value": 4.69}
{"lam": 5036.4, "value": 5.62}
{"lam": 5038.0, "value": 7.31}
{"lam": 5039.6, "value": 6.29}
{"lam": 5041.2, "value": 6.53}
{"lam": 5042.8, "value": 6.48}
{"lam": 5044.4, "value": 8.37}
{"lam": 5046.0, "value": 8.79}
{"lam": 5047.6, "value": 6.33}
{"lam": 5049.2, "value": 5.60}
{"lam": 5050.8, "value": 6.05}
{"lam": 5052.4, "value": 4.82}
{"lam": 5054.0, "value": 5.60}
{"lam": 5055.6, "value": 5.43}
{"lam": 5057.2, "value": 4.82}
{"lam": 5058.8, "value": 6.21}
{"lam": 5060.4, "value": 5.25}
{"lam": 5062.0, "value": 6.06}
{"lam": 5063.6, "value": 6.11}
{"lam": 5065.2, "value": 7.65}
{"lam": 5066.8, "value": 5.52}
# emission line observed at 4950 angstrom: H-gamma 4340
